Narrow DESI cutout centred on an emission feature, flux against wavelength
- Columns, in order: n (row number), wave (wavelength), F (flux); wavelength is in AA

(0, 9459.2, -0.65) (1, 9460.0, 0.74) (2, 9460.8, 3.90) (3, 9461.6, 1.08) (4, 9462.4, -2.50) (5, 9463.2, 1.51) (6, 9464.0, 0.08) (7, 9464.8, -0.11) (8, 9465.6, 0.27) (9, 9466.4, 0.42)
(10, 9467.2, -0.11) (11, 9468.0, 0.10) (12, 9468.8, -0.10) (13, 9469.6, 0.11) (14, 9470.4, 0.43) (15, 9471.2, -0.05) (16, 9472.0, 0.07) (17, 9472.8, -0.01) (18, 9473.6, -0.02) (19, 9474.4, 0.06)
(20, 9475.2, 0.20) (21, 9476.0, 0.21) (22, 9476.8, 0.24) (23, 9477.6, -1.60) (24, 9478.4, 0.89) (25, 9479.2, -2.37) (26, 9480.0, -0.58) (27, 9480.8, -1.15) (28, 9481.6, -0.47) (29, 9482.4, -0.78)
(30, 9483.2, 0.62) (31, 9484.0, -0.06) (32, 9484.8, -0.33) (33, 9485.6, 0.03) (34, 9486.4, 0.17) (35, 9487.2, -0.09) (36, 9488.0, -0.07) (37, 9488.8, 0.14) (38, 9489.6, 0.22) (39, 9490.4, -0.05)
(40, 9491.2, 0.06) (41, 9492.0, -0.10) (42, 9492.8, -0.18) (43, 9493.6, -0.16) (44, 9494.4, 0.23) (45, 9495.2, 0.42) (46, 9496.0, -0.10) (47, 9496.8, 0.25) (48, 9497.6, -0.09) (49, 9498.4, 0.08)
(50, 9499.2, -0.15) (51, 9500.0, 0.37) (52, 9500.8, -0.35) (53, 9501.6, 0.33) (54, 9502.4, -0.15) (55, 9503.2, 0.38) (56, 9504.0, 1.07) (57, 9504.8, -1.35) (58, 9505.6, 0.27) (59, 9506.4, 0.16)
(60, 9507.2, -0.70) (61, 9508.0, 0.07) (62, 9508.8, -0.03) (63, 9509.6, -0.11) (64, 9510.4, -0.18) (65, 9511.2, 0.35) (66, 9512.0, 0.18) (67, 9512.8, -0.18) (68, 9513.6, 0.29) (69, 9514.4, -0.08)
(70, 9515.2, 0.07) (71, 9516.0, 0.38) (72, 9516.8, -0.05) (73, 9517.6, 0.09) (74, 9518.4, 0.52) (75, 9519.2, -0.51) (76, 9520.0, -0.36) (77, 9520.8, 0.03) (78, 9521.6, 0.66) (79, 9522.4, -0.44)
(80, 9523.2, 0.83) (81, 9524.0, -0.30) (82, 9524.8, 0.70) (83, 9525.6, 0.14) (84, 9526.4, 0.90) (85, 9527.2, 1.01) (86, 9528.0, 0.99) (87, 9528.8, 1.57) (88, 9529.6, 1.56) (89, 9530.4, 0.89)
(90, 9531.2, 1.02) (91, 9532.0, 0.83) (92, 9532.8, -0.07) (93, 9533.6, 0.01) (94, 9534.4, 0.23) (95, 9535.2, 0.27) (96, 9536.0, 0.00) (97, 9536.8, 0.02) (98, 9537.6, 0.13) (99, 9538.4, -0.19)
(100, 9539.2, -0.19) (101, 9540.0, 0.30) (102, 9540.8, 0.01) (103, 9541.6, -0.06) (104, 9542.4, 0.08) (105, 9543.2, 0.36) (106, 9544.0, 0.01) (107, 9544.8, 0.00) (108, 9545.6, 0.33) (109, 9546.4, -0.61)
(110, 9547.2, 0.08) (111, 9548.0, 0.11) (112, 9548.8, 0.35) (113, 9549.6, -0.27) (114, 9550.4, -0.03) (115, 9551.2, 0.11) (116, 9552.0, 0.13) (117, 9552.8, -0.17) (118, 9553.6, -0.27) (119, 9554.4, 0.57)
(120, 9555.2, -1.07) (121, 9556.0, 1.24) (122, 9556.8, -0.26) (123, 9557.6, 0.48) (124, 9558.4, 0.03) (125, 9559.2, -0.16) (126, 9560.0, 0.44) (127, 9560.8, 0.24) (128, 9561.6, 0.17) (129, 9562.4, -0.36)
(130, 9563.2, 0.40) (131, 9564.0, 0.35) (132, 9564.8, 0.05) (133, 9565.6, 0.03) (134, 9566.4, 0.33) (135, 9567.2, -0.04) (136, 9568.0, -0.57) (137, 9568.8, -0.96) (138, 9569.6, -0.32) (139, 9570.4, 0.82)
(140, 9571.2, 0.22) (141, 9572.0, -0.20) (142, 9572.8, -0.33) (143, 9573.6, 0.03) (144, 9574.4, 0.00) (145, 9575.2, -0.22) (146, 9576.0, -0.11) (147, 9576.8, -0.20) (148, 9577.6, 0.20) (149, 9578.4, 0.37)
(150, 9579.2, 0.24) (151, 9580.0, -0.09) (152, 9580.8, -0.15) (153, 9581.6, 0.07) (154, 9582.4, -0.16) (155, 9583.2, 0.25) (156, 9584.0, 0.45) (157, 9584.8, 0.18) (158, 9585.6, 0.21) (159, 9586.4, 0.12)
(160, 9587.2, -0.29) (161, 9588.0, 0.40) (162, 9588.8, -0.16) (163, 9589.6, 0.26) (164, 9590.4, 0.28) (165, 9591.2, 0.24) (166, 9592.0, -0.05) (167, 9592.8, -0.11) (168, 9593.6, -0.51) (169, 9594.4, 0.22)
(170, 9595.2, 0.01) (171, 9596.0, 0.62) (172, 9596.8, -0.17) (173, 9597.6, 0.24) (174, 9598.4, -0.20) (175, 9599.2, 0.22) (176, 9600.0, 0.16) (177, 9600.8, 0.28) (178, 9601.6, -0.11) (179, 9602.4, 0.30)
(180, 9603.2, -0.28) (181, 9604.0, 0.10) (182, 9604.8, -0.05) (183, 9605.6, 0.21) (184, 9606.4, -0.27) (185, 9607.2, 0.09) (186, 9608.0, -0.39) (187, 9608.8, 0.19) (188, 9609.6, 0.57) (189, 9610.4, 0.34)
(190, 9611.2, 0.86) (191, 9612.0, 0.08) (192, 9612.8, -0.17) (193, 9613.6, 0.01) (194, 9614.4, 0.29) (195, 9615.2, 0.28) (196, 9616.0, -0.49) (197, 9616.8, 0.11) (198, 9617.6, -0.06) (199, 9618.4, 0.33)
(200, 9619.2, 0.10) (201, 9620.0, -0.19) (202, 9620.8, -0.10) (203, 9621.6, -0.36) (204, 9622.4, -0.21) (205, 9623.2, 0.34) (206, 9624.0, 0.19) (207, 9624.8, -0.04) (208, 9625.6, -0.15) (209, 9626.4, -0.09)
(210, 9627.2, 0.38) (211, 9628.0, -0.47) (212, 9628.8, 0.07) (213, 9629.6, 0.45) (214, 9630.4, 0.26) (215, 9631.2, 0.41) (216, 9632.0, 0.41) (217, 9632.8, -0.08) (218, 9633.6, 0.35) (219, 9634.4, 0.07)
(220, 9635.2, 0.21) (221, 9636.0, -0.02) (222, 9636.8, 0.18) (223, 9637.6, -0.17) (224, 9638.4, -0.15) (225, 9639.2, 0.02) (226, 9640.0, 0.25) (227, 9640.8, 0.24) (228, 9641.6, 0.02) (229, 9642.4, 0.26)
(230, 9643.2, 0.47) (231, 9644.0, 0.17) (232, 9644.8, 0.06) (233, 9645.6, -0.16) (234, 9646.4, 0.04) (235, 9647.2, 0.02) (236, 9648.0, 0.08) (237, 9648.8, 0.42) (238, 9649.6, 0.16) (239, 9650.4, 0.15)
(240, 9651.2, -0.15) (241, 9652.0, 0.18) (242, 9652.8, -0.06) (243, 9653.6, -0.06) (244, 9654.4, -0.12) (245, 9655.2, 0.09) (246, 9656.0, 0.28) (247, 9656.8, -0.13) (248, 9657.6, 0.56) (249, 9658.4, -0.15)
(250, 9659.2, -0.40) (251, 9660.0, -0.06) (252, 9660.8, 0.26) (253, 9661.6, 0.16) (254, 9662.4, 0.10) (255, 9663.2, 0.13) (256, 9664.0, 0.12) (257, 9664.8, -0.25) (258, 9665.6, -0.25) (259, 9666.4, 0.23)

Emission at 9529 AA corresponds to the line H-alpha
